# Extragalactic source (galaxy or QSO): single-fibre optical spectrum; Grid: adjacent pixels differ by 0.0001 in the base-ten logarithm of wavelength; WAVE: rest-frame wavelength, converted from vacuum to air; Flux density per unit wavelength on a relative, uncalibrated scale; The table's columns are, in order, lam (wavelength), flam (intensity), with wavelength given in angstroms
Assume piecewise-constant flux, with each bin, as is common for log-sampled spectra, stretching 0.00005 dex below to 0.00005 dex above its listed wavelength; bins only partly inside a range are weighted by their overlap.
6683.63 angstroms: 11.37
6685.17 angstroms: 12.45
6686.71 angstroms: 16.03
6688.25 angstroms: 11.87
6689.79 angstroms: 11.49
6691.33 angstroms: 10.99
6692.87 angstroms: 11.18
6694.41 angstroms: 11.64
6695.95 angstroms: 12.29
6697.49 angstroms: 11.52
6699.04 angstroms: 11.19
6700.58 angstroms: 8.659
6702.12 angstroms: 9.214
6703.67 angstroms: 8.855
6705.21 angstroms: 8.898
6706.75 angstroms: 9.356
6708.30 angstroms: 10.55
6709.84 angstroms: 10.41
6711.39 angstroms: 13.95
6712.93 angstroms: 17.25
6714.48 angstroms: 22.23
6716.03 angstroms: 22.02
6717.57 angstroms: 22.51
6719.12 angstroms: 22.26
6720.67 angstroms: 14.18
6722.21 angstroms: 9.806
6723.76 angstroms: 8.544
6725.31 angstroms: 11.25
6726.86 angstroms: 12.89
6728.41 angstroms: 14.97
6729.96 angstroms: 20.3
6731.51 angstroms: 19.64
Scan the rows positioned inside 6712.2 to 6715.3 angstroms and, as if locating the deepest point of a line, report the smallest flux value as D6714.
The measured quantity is 17.25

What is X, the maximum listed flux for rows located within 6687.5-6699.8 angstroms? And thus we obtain 12.29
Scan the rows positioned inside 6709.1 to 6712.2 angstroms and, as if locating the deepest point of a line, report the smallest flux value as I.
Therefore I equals 10.41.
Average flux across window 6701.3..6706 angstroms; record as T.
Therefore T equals 9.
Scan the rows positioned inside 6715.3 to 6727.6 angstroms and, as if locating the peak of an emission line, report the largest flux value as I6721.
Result 22.51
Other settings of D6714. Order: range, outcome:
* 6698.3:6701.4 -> 8.659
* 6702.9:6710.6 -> 8.855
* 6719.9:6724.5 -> 8.544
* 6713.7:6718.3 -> 22.02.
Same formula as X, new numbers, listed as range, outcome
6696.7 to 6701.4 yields 11.52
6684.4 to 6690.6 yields 16.03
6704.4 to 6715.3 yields 22.23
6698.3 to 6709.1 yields 11.19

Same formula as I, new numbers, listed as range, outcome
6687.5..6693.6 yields 10.99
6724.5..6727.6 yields 11.25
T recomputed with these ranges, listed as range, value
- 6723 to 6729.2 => 11.9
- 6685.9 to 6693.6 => 12.3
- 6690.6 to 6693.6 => 11.1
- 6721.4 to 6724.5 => 9.27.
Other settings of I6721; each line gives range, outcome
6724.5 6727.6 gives 12.89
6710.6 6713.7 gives 17.25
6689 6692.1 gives 11.49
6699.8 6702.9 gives 9.214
